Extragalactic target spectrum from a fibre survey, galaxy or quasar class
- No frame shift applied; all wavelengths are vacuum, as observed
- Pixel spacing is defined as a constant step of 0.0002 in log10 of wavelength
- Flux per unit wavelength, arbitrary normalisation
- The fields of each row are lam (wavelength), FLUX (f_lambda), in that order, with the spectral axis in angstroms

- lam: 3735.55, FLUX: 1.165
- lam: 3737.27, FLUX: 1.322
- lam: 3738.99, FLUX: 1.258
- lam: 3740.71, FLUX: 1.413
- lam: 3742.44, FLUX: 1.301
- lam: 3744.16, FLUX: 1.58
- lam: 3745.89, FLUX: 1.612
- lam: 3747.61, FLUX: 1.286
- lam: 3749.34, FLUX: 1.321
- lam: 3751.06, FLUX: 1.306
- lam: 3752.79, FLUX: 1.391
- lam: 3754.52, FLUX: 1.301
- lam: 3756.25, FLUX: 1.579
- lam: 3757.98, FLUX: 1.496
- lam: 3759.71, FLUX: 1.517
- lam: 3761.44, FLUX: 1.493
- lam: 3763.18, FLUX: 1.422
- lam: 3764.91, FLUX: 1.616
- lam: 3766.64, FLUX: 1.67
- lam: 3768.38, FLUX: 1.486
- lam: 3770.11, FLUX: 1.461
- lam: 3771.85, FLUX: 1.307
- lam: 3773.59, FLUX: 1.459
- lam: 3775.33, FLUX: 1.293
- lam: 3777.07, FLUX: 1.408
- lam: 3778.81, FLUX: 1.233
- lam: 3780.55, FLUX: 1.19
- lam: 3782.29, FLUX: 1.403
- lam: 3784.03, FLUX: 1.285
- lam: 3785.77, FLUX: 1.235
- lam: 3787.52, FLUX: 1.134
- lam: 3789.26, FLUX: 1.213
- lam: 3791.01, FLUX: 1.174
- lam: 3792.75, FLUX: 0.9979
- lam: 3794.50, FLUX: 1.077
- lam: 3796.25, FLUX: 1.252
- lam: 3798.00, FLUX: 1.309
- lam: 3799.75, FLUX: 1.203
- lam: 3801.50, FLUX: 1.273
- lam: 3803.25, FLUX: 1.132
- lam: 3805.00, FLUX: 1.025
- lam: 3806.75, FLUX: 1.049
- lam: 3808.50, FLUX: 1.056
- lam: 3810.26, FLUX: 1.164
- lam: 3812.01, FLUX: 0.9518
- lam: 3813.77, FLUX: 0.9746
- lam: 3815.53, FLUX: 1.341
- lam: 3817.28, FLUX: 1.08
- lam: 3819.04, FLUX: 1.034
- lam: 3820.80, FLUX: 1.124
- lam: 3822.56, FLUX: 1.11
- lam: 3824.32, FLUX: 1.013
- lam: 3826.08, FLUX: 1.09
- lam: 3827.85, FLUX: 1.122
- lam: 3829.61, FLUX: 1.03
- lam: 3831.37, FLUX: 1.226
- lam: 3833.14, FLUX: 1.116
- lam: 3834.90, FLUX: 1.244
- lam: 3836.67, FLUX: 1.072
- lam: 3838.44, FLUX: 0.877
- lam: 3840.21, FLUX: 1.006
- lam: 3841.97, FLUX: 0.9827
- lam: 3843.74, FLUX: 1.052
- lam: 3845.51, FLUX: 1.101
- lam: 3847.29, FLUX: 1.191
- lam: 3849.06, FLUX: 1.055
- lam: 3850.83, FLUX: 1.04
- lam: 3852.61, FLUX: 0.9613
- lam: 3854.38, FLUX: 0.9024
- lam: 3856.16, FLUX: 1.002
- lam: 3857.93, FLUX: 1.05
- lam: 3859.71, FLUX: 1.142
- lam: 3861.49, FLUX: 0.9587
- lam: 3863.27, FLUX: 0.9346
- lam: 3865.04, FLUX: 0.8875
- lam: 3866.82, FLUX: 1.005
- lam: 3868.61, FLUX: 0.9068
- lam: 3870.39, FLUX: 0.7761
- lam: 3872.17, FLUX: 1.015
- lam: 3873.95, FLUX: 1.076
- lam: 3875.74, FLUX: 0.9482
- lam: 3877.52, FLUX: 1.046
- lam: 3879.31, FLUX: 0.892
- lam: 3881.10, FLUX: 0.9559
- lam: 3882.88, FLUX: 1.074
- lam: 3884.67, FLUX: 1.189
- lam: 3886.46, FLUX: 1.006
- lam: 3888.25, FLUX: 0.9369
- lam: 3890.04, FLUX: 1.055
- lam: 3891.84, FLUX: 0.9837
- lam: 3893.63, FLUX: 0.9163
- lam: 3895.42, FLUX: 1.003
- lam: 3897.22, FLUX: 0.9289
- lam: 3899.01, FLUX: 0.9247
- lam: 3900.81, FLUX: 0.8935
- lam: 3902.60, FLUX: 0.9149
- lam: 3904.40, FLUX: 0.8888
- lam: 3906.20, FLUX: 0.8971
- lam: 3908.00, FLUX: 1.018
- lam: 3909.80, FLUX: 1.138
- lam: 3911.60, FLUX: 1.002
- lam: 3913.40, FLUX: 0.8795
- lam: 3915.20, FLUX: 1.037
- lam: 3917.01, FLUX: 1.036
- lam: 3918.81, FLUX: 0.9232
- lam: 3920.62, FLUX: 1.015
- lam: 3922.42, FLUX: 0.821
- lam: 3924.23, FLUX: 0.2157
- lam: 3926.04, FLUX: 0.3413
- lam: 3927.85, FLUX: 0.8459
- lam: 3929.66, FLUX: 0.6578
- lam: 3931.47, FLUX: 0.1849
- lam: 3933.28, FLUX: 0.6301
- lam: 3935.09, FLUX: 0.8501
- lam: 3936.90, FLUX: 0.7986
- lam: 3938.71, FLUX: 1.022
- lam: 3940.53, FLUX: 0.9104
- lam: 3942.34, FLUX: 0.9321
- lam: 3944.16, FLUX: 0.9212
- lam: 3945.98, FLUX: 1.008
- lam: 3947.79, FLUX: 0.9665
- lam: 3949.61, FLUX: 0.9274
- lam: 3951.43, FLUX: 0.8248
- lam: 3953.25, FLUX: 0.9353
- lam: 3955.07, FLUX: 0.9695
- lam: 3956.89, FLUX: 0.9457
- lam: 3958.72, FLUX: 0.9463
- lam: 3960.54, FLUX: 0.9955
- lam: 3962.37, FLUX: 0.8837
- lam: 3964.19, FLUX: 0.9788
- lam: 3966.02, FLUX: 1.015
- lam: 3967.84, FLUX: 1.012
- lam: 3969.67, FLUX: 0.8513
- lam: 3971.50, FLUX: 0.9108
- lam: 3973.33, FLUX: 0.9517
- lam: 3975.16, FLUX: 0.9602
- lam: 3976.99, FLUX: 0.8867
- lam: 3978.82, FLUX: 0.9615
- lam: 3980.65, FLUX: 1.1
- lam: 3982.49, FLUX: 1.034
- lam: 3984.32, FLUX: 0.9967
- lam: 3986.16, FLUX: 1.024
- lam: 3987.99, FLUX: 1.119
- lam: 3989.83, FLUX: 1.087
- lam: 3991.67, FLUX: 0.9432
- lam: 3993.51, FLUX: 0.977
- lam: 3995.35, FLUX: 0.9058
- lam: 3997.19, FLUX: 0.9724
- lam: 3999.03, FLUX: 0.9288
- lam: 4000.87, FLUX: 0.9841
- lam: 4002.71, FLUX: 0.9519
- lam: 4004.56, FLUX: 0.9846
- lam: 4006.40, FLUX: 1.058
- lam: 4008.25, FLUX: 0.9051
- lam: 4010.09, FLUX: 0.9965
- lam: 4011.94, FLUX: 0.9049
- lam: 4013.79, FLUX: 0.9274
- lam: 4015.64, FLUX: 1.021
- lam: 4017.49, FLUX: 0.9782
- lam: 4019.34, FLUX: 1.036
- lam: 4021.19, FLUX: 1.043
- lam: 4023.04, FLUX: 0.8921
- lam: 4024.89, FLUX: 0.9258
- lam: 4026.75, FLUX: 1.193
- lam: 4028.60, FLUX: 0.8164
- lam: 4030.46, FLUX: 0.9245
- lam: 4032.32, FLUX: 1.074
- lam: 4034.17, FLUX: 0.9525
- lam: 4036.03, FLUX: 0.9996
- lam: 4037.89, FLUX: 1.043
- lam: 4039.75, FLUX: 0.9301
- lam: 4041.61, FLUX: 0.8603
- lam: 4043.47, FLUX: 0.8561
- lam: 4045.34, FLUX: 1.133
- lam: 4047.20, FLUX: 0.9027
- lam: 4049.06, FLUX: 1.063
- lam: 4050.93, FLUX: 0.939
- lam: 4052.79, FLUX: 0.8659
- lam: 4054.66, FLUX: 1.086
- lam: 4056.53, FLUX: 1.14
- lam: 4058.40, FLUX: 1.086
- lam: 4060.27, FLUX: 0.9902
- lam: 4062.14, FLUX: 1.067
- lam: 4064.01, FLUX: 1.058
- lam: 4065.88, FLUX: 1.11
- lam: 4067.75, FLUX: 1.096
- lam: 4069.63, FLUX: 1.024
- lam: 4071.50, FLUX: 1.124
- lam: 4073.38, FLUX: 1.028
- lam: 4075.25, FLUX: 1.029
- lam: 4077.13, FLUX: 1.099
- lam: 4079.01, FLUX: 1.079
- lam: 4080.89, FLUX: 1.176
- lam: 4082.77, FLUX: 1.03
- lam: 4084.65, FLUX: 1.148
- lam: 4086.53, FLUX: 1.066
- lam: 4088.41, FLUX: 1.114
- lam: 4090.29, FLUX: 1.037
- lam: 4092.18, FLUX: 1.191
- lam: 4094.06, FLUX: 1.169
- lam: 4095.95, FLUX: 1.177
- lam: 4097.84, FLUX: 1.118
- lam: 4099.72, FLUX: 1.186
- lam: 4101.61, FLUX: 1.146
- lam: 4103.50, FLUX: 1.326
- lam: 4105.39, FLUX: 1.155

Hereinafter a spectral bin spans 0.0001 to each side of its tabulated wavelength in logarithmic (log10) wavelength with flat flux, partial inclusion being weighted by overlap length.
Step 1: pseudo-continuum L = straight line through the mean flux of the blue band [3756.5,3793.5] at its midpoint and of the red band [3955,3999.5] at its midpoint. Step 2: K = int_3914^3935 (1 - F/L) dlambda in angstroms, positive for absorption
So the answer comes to 7.2 angstroms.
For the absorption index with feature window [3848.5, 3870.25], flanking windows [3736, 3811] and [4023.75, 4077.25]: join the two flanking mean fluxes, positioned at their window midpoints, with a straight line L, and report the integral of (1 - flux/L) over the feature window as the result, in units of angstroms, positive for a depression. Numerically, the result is 4.3 angstroms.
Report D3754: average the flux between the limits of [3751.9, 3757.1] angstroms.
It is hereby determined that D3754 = 1.42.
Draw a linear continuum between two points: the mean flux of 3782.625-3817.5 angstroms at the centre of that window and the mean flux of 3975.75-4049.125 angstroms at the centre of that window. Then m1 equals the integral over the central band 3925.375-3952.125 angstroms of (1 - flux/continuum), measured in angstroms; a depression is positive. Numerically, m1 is 6.4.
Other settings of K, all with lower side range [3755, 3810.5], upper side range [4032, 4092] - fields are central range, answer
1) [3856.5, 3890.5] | 6.3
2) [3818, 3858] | 6.0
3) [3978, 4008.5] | 2.9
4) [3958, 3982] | 3.5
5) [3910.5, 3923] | 2.2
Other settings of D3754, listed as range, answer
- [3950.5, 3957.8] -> 0.919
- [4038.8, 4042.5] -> 0.897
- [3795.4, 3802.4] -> 1.26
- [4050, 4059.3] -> 1.02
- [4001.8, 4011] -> 0.979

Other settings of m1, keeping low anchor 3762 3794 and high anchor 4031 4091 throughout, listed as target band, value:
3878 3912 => 6.4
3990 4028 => 4.0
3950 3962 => 2.2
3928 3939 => 4.6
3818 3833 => 2.2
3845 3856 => 1.9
